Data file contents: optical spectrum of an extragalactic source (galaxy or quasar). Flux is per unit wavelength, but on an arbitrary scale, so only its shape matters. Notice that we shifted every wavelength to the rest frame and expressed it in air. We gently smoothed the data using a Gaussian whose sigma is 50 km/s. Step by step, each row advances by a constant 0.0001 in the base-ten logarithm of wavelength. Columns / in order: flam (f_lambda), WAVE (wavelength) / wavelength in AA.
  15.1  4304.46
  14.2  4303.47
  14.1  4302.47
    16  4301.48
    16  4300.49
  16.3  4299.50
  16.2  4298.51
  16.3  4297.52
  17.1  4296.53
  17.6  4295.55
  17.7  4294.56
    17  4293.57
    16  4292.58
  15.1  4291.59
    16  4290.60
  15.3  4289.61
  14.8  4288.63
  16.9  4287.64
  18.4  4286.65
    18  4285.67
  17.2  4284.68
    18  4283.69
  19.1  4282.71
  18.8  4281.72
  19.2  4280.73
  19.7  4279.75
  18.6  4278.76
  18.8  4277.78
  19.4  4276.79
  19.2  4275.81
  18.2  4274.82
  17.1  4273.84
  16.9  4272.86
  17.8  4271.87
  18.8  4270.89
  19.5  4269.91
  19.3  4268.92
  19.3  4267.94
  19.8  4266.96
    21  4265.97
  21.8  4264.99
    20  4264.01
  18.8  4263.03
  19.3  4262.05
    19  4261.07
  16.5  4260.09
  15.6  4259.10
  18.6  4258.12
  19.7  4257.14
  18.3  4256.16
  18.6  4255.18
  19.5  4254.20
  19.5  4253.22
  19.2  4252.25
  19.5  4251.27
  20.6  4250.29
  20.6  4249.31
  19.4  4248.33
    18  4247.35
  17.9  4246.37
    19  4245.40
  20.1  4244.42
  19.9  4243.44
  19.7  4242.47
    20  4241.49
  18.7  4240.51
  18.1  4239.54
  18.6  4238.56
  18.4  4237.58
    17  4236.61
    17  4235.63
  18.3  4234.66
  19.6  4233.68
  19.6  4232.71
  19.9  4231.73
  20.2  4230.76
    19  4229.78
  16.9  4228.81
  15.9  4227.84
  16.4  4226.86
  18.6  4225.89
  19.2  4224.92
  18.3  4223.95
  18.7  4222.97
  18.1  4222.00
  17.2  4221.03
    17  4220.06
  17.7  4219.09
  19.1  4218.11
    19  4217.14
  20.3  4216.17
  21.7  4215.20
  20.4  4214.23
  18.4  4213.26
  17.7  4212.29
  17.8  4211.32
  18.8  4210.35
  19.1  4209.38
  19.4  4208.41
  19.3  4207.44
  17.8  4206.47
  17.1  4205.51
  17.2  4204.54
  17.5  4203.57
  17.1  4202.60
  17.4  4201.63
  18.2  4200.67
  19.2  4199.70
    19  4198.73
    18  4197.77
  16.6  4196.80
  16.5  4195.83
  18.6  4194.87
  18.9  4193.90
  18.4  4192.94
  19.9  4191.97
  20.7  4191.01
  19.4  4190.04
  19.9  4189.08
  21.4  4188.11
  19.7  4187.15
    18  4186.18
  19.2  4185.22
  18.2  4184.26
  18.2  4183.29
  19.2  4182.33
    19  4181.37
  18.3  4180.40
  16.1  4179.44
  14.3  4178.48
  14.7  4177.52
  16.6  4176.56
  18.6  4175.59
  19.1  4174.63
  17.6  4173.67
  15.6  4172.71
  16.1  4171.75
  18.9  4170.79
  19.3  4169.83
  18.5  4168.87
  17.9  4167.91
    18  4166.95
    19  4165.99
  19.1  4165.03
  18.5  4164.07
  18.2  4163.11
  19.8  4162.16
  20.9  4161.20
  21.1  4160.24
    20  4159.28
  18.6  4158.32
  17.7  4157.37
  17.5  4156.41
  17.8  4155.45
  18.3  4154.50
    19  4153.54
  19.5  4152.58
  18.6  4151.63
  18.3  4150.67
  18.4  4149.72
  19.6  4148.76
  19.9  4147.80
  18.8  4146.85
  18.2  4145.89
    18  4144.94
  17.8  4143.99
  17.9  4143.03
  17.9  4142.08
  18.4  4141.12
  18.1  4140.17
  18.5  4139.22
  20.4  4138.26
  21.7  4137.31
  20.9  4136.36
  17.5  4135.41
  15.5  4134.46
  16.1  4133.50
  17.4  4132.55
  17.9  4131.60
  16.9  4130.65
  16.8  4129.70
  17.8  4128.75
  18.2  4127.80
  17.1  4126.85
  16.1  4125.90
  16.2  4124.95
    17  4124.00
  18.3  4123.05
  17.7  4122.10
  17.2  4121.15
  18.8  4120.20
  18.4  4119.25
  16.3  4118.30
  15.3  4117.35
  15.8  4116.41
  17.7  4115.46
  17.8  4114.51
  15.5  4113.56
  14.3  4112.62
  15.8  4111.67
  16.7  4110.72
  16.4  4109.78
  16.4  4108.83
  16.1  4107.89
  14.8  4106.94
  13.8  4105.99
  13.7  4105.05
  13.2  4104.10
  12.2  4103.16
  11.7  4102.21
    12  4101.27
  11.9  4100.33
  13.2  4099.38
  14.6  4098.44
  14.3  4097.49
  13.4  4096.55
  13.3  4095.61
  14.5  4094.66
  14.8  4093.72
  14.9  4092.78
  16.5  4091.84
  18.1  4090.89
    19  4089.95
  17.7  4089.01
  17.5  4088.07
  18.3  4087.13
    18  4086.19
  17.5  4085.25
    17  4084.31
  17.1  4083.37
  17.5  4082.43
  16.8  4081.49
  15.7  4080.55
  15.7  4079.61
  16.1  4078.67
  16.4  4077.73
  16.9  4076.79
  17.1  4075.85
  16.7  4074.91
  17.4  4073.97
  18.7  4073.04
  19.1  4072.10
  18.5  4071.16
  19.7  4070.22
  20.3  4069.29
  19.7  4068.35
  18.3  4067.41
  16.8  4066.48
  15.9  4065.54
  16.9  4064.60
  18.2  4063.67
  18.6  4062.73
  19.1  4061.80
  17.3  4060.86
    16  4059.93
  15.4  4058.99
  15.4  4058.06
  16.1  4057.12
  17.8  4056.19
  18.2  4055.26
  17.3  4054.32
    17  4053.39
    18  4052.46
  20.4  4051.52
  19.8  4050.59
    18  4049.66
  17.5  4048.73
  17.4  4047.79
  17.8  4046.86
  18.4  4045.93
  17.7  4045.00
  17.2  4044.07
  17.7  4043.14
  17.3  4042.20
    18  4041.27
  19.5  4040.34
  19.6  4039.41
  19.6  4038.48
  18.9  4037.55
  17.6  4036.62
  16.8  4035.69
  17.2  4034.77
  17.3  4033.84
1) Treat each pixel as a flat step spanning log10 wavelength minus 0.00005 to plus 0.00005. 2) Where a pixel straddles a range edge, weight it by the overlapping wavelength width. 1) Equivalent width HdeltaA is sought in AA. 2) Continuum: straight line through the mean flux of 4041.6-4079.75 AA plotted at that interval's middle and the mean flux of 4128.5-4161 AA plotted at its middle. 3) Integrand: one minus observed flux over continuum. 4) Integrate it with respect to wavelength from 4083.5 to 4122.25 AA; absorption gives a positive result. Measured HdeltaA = 5.2 AA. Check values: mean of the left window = 17.7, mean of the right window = 18.5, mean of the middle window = 15.7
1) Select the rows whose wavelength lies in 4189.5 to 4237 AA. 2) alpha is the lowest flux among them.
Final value 15.9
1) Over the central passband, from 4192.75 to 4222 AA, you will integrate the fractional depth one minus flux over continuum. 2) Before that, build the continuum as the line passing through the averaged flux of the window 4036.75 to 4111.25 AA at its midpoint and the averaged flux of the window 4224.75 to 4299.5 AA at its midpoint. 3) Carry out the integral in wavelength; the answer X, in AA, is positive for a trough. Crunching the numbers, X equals -0.7 AA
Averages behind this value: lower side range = 16.8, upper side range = 18.4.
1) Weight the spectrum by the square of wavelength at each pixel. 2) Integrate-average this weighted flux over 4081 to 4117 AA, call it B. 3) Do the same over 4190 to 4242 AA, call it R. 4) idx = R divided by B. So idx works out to 1.26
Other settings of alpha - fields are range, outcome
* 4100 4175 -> 11.7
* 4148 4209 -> 14.3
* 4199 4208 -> 17.1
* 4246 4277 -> 15.6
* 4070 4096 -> 13.3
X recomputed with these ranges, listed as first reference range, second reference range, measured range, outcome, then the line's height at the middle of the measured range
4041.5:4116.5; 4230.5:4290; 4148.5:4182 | -1.2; 17.6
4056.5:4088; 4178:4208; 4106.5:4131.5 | 1.4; 17.8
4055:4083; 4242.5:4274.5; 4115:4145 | 0.4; 17.9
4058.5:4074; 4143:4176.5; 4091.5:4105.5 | 3.5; 18.2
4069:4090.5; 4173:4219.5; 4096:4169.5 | 3.1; 18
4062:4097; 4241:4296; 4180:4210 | -1.0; 18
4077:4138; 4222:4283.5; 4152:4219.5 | -3.2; 17.6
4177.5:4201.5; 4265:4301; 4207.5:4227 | -0.5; 18.3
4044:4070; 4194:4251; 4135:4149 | -0.6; 18.2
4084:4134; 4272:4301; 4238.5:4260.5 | -2.4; 17.1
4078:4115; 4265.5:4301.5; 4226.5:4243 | -1.2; 17.2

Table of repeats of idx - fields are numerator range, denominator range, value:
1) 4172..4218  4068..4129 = 1.18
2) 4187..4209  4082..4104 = 1.27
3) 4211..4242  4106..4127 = 1.18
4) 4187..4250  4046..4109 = 1.20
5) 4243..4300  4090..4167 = 1.15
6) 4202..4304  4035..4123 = 1.18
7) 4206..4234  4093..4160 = 1.16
